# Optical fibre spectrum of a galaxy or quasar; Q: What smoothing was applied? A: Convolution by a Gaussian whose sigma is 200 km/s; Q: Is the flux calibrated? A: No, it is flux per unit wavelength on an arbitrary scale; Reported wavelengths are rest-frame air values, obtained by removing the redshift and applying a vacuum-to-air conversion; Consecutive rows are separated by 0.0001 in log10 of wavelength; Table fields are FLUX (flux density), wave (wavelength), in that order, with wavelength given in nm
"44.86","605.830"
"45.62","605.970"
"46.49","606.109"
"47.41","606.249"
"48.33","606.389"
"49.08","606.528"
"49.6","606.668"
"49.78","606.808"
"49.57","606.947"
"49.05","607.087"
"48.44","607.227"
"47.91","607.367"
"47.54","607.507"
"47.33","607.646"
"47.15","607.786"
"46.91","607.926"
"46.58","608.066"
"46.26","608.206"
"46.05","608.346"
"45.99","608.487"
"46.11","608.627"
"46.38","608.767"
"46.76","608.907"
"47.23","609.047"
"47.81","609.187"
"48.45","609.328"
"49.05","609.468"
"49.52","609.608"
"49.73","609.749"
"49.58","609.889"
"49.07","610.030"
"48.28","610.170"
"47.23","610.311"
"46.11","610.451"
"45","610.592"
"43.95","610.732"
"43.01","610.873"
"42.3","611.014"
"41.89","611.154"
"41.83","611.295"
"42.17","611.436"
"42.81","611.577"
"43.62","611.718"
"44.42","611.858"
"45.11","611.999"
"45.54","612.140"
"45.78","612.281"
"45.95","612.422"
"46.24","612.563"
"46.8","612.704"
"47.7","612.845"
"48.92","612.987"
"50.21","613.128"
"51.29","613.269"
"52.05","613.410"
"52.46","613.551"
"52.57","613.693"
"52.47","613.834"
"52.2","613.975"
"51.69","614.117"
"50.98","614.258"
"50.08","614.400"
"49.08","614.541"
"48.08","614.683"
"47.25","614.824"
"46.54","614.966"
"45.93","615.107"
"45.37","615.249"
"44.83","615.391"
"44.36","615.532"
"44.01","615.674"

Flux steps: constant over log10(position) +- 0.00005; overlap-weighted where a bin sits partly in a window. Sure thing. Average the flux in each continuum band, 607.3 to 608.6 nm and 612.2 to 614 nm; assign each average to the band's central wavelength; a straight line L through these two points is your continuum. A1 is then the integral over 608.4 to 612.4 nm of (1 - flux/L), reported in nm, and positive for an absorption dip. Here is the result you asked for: 0.18 nm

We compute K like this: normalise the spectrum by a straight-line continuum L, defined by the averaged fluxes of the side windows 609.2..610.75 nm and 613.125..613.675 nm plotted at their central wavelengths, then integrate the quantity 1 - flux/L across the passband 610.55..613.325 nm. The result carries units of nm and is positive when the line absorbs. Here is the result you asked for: 0.274 nm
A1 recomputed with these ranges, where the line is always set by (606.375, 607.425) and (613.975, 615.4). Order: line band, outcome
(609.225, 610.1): -0.01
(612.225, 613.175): 0.02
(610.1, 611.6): 0.14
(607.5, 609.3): 0.08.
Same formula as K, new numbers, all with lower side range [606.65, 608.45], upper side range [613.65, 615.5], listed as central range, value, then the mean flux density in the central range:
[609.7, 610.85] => 0.03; 47.2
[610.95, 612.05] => 0.12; 43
